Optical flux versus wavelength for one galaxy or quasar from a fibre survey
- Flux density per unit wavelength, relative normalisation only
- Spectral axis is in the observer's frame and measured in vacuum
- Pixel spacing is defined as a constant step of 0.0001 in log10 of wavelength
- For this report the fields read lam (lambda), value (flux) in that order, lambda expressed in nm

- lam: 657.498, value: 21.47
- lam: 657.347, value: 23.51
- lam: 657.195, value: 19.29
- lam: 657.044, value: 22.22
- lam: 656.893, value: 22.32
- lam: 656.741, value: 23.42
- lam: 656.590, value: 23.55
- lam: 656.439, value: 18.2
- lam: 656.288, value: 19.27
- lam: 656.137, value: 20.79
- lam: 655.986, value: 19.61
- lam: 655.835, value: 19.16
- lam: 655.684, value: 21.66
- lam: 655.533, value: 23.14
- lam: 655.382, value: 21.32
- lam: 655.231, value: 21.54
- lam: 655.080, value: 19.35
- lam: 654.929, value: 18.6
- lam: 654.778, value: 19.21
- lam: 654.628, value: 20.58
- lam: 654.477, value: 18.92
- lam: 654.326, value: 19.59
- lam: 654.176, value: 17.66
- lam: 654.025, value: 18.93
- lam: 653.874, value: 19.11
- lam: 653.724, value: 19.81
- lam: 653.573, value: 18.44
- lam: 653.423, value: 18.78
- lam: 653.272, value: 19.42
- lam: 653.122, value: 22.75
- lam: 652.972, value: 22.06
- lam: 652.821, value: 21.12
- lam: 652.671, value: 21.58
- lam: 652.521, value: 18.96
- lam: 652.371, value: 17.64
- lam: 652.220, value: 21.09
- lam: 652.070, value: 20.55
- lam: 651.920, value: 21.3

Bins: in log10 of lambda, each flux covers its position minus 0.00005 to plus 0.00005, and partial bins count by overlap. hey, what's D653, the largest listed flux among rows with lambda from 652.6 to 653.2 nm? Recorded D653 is 22.75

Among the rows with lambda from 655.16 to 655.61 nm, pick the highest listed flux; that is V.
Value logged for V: 23.14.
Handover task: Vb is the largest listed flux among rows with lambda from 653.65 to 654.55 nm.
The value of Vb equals 19.81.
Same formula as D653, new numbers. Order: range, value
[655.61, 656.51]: 21.66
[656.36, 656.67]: 23.55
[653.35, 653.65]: 18.78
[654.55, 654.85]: 20.58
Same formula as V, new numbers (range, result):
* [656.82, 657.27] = 22.32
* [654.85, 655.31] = 21.54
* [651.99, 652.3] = 21.09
